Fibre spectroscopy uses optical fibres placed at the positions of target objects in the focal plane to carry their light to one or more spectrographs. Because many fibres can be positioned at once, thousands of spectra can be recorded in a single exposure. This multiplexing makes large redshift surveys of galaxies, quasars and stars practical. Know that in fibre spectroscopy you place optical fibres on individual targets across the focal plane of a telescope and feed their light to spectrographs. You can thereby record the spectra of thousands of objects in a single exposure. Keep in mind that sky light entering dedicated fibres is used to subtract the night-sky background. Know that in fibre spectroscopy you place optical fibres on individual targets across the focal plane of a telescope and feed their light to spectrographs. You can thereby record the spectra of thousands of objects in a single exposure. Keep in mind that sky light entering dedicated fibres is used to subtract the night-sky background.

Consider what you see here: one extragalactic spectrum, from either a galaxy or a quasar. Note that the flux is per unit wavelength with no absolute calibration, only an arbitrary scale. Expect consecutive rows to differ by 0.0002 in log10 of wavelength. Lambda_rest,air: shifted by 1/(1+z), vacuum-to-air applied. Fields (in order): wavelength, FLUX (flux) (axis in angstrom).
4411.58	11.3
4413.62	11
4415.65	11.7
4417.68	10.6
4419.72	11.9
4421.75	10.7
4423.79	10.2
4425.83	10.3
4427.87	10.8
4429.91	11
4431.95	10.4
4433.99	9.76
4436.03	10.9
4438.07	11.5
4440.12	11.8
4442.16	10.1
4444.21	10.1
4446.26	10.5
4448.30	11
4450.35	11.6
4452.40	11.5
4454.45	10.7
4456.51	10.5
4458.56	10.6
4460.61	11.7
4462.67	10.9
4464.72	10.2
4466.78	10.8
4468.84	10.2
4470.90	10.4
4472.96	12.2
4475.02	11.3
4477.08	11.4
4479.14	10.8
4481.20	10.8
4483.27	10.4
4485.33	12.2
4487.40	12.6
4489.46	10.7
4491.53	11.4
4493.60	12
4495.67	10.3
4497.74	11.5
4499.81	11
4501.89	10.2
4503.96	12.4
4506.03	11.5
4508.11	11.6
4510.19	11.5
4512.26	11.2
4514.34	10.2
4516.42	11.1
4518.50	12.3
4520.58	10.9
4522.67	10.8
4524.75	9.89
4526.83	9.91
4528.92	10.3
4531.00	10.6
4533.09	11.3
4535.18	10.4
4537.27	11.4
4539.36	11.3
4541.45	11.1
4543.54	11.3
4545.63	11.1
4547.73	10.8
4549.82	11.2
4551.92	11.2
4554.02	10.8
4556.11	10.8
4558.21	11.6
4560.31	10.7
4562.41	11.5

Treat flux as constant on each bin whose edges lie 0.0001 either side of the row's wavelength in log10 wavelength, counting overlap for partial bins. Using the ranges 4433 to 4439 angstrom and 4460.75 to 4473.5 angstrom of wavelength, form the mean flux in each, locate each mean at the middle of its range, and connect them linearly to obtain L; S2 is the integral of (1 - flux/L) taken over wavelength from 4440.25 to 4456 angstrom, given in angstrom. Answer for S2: -0.1 angstrom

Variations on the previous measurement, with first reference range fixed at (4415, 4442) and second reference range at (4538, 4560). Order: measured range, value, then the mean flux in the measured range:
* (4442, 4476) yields 0.2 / 10.9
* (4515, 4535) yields 0.5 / 10.8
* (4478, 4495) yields -0.6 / 11.3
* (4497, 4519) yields -0.5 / 11.3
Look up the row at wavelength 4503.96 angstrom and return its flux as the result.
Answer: 12.4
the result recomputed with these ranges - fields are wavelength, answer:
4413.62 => 11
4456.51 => 10.5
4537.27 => 11.4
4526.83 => 9.91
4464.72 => 10.2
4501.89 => 10.2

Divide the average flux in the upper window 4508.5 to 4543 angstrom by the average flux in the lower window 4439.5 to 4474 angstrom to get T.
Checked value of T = 1.00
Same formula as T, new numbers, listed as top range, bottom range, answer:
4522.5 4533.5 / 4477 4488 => 0.92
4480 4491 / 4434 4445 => 1.05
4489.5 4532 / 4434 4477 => 1.01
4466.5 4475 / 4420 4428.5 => 1.03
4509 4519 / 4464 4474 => 1.04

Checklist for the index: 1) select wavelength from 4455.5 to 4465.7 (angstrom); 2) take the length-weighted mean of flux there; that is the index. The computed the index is 10.8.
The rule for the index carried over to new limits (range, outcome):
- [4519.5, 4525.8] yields 10.5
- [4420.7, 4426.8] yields 10.4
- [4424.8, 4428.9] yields 10.5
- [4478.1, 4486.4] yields 11.1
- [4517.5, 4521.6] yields 11.6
